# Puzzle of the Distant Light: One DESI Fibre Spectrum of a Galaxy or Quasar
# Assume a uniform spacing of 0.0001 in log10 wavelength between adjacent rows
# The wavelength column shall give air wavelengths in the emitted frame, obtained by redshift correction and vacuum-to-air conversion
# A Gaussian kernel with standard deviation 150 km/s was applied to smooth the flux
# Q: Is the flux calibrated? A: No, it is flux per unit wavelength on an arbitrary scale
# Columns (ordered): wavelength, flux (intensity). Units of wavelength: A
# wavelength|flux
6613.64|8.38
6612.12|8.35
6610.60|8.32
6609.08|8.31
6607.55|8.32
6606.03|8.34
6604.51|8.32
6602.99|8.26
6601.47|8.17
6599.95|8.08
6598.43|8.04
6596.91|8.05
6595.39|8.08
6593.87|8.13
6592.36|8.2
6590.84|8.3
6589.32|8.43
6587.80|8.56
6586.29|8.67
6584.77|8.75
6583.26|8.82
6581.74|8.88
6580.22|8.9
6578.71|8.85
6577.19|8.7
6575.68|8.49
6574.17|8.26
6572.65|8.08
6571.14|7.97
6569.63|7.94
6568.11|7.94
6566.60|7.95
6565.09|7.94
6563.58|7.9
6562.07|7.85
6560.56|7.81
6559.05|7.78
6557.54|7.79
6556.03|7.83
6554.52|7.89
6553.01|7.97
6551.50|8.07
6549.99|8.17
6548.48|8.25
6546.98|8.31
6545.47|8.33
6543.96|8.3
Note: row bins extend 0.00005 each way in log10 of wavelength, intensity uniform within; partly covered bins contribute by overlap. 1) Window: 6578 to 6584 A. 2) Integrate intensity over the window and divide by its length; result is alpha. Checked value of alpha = 8.86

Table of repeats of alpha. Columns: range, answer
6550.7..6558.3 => 7.91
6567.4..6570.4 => 7.93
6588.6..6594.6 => 8.27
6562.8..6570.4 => 7.94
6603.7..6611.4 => 8.32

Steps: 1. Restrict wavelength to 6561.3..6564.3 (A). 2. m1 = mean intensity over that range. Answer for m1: 7.88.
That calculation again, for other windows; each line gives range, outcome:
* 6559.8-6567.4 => 7.9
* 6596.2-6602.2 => 8.08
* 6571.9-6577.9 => 8.38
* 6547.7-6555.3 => 8.07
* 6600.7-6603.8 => 8.22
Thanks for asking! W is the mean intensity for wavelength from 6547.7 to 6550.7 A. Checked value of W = 8.23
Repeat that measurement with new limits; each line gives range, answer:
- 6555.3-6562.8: 7.81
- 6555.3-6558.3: 7.81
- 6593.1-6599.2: 8.08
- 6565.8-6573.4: 7.98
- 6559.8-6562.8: 7.83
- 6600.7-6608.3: 8.28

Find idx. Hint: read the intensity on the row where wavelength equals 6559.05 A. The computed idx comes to 7.78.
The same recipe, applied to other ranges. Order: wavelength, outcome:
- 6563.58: 7.9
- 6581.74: 8.88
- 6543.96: 8.3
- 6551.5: 8.07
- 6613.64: 8.38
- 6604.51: 8.32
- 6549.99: 8.17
